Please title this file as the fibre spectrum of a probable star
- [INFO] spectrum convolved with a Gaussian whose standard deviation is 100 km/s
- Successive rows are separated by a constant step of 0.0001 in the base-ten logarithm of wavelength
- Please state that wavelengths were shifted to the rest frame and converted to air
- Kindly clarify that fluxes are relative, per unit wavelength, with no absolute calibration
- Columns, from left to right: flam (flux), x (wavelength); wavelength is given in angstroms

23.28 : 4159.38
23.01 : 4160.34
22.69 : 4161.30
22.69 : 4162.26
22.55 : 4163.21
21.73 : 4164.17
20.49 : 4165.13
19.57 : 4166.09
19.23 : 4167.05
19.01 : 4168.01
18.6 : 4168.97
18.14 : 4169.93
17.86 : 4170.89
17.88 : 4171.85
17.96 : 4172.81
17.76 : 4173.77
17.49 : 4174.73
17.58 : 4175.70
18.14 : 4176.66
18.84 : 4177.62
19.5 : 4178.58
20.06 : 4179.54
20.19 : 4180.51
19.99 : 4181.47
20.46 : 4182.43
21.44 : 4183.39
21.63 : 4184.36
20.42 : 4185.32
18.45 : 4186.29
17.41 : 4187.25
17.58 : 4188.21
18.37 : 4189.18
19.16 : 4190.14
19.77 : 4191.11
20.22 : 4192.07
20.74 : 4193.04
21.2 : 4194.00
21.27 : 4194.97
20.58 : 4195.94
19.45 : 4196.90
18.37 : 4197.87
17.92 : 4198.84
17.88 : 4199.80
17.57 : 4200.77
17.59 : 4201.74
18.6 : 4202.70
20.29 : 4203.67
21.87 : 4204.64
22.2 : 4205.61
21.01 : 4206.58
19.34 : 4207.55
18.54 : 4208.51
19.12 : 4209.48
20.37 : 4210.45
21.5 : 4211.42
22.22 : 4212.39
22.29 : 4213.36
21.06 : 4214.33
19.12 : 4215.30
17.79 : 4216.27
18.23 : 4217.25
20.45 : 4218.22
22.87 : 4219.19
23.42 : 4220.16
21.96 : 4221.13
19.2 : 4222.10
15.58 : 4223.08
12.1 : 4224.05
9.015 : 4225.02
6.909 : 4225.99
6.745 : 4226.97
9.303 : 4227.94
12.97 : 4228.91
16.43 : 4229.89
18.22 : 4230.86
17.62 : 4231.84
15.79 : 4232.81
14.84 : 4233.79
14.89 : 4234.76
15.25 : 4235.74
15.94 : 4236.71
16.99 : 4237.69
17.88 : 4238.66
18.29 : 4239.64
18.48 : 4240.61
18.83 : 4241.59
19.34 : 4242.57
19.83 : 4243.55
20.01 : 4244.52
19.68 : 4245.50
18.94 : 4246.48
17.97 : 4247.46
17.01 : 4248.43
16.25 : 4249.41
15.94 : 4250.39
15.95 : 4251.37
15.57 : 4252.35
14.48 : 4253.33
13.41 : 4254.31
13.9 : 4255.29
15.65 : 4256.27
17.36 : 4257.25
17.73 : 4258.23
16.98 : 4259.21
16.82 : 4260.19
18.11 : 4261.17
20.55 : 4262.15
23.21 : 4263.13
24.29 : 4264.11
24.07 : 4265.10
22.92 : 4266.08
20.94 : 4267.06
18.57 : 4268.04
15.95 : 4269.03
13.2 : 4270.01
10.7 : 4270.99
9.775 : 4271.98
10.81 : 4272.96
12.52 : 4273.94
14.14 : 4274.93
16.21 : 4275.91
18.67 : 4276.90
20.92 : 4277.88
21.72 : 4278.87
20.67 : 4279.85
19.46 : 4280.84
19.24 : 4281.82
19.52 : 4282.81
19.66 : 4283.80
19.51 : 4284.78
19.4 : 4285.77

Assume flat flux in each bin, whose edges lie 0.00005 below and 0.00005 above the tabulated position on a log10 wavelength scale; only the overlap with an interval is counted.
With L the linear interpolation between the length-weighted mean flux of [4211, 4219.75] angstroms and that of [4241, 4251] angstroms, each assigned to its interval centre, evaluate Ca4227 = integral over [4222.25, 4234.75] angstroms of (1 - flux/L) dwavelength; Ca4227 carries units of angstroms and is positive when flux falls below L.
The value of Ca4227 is 4.1 angstroms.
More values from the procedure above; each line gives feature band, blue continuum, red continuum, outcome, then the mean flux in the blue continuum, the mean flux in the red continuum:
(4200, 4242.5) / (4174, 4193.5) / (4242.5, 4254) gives 1.4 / 19.3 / 17.4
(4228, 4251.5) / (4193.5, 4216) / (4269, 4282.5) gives 1.2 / 20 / 16.1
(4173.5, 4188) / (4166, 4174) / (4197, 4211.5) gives -0.4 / 18.4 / 19.4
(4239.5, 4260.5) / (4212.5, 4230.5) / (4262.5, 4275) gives -0.4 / 16.5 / 17.1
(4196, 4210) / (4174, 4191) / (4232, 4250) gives -0.5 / 19.2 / 17.6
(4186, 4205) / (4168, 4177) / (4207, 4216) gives 0.2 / 18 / 20.4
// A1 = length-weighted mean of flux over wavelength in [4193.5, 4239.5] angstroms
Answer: 17.9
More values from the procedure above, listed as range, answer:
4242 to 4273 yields 17.5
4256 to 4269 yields 19.7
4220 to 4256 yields 16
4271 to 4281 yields 16.1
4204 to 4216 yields 20.7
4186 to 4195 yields 19.4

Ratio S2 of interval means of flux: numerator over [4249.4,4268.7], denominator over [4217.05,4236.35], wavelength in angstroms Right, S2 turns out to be 1.2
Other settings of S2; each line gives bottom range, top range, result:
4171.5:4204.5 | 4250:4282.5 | 0.90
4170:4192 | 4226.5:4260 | 0.86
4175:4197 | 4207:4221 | 1.04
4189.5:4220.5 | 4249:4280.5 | 0.86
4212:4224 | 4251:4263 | 0.83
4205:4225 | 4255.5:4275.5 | 0.87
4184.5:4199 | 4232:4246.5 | 0.91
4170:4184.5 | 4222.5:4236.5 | 0.70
